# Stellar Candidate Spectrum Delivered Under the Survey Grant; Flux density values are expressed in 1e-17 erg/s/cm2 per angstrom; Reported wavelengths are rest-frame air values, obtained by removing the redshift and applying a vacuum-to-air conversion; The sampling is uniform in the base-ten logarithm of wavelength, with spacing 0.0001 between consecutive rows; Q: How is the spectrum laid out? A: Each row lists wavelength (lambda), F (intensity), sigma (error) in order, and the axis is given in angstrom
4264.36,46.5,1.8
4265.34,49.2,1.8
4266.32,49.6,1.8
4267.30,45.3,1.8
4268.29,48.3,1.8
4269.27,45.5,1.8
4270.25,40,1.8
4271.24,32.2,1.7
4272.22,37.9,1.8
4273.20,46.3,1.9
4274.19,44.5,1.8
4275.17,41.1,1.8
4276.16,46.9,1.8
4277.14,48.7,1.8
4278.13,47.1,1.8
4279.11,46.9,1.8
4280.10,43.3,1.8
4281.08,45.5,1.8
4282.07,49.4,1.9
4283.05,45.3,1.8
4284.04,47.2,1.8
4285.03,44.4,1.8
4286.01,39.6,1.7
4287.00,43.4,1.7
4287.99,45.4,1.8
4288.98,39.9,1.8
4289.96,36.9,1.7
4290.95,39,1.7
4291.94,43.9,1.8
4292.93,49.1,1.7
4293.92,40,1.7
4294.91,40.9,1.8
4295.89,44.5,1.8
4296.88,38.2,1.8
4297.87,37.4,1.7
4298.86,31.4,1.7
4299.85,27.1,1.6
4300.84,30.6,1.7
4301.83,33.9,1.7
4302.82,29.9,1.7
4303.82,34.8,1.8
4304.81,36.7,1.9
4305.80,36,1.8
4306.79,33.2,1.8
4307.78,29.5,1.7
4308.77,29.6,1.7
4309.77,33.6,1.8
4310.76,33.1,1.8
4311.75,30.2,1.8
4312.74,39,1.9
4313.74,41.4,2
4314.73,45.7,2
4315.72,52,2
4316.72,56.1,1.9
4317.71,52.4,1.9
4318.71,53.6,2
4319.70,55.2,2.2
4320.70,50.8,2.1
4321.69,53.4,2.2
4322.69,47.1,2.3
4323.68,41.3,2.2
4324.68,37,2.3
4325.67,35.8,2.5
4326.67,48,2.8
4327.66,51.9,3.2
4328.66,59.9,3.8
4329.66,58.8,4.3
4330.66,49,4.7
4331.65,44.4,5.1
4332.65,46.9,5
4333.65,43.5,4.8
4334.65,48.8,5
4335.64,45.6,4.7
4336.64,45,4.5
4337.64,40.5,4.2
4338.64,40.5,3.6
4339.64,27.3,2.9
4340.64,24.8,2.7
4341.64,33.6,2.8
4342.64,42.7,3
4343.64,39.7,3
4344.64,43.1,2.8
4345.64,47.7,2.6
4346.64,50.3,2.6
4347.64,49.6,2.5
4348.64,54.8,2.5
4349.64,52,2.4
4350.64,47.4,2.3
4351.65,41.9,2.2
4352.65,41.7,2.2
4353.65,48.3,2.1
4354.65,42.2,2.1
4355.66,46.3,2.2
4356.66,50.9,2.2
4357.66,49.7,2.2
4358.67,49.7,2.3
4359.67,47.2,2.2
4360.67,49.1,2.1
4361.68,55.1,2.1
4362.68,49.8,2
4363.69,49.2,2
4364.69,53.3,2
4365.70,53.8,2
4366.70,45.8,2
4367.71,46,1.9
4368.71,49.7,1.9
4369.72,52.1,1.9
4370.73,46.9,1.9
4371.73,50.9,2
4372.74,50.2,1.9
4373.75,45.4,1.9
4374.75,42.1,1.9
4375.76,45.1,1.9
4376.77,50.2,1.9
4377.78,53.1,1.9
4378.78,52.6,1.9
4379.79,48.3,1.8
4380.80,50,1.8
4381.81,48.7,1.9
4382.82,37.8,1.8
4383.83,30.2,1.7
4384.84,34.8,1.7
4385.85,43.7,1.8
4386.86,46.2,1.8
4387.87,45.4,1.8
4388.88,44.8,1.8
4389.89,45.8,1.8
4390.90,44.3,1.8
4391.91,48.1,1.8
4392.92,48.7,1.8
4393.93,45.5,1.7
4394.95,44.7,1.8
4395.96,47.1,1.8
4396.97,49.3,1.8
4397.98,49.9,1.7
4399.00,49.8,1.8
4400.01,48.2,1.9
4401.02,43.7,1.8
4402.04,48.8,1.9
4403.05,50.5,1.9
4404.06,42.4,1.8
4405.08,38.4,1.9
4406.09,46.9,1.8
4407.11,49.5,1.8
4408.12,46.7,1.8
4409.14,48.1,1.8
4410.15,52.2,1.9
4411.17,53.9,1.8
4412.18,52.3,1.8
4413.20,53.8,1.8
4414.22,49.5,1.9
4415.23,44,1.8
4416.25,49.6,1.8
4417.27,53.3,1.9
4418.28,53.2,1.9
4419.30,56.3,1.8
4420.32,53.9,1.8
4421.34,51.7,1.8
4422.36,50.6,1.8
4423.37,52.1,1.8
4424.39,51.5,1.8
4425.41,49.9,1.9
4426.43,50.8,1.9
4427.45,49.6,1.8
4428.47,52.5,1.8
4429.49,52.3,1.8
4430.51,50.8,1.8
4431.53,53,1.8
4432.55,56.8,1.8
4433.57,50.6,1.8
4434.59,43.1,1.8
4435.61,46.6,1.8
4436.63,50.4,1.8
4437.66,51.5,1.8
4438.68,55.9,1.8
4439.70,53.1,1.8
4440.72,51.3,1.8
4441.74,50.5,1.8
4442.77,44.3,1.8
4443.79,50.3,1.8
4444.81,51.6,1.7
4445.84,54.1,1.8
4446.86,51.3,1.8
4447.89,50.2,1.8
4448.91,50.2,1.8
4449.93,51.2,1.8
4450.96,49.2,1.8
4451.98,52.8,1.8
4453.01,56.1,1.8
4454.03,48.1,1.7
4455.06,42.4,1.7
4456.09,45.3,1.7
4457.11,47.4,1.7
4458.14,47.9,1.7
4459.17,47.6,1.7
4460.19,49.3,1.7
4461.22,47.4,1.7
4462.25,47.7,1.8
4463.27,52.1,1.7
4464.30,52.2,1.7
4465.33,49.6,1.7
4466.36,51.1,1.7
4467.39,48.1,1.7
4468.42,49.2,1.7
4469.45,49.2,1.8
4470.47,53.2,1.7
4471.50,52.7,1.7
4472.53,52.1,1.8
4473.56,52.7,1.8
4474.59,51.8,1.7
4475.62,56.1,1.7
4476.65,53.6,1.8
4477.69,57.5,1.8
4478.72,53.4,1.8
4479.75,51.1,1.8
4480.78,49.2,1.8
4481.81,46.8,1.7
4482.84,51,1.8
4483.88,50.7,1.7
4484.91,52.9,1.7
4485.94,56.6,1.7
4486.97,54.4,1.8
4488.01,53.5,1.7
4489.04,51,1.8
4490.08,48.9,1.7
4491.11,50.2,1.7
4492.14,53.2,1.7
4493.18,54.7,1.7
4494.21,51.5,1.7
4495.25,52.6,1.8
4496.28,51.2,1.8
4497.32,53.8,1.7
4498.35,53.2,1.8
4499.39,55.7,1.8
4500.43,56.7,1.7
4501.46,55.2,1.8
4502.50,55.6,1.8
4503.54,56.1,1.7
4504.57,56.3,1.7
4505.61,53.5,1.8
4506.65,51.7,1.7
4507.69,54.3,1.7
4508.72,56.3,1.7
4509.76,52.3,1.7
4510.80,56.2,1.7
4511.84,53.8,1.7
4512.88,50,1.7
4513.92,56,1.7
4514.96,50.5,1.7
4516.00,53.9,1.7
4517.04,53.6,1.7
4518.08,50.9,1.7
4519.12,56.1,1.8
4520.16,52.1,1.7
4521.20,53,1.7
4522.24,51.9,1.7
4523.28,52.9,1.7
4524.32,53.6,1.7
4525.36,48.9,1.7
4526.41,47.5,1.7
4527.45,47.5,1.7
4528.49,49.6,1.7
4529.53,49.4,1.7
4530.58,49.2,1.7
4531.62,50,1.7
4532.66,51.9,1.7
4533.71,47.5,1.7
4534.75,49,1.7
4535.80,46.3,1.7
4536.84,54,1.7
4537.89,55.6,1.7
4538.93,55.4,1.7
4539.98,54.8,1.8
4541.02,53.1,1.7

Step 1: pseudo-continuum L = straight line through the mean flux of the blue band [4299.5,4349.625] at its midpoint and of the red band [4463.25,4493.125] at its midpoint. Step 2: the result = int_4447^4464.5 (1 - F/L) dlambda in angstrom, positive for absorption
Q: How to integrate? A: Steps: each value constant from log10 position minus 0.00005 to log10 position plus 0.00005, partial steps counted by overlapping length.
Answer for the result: 0.44 angstrom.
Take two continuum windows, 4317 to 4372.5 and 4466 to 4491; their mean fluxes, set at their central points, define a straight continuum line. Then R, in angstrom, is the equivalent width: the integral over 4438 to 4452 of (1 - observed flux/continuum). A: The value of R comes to -0.11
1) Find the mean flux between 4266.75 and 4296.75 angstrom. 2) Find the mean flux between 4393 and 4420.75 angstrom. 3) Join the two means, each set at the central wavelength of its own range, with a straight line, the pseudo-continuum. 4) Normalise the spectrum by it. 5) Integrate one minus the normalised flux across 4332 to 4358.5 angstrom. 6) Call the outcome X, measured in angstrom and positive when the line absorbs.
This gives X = 1.25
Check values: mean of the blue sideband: 43.6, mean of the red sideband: 48.9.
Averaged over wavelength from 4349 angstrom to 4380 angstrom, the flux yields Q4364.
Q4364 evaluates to 48.6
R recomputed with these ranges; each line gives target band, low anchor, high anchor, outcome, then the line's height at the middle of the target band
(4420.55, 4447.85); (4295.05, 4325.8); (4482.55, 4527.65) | -1.6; 48.2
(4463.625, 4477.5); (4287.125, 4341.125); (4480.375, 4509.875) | -0.1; 51.5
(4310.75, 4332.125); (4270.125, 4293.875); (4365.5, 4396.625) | -1.3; 44.6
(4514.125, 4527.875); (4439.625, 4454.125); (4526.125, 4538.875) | -0.5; 50.2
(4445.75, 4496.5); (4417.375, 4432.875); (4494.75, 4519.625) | 2.1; 53.2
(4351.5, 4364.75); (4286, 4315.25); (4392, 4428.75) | -1.4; 43.5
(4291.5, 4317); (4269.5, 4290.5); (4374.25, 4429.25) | 4.0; 44.4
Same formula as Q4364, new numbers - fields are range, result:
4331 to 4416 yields 46.4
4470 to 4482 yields 52.7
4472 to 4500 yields 52.6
